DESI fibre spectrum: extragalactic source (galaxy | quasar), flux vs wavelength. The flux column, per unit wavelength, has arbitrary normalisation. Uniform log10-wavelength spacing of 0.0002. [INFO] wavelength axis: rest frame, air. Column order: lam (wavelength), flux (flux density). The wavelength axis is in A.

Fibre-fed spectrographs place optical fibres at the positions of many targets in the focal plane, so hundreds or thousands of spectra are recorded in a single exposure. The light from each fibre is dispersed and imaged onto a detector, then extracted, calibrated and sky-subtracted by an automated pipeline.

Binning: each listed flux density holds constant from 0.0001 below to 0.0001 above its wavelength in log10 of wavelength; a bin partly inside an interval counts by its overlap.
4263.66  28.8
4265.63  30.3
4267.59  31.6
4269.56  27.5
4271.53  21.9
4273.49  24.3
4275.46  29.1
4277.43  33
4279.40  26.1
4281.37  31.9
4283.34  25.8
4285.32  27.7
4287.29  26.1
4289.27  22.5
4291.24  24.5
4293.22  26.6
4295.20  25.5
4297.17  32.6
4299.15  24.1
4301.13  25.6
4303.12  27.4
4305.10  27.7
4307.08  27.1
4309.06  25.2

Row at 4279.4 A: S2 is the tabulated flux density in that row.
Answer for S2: 26.1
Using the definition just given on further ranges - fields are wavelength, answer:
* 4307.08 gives 27.1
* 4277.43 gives 33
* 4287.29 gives 26.1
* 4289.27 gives 22.5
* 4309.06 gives 25.2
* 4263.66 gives 28.8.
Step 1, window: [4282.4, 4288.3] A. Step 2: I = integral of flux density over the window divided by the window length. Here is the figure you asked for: 26.5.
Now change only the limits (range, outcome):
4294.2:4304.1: 27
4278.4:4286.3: 27.9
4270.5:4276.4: 25.1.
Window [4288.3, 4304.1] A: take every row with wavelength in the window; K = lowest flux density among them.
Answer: 22.5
